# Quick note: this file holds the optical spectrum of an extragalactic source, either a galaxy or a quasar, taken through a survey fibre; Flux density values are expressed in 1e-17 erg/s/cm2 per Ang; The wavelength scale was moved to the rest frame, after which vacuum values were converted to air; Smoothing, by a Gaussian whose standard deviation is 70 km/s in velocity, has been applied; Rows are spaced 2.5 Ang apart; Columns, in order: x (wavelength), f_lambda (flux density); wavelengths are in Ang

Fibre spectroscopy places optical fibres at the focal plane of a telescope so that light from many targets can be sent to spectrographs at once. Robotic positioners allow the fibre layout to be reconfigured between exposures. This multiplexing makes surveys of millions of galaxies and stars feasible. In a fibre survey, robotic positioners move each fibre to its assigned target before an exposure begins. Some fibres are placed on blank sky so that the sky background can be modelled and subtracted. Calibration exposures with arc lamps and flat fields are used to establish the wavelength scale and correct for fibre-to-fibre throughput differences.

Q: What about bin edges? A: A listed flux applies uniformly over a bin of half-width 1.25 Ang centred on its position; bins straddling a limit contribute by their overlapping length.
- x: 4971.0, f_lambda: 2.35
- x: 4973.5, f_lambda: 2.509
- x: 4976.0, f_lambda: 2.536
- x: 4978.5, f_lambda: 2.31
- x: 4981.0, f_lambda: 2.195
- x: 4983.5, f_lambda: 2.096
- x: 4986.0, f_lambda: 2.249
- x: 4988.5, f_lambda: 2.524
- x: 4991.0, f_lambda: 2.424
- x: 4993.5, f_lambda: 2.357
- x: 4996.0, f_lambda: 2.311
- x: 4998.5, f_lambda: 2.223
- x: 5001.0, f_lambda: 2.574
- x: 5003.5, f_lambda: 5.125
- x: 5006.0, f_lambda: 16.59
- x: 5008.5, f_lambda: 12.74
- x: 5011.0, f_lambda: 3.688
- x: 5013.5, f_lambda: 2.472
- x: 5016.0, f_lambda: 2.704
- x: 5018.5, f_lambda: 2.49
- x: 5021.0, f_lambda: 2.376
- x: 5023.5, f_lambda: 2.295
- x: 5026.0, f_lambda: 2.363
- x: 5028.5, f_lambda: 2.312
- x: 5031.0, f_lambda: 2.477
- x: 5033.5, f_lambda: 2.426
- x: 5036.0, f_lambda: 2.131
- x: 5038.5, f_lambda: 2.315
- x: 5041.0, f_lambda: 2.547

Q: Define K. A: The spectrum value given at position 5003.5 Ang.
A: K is 5.125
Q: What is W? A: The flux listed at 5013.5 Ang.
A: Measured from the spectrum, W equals 2.472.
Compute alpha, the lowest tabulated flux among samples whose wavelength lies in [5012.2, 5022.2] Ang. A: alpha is 2.376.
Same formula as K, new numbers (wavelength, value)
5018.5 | 2.49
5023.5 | 2.295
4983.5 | 2.096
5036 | 2.131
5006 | 16.59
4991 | 2.424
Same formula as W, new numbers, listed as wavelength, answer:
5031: 2.477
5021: 2.376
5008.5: 12.74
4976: 2.536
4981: 2.195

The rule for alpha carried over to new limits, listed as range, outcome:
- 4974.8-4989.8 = 2.096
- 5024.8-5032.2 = 2.312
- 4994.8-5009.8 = 2.223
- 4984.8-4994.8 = 2.249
